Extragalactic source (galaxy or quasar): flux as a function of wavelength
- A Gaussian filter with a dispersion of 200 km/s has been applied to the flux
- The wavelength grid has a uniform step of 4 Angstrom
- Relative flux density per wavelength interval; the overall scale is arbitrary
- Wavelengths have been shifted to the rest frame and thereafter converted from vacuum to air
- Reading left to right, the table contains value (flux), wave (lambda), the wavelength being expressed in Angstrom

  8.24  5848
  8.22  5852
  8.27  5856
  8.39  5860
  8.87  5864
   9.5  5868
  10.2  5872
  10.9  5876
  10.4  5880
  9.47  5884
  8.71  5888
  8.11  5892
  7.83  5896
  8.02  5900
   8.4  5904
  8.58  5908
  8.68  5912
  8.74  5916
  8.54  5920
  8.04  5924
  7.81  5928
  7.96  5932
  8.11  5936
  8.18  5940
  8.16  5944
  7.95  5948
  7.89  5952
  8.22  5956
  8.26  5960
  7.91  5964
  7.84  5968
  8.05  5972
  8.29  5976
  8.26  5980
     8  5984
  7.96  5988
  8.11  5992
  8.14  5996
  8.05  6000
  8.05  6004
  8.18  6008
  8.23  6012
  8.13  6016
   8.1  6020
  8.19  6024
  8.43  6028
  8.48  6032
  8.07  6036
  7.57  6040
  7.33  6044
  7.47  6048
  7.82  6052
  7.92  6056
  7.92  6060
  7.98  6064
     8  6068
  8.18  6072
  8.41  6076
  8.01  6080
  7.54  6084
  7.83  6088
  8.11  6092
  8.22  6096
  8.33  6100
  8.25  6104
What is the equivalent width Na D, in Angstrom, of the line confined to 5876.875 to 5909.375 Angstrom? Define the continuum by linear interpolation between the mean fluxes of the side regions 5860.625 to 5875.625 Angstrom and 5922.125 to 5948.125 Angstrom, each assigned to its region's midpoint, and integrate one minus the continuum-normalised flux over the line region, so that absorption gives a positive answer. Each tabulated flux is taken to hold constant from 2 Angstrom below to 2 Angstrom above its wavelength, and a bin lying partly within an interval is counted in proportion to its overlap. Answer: 0.86 Angstrom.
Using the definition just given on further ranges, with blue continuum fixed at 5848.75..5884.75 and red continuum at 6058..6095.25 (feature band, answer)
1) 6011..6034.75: 0.24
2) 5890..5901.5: 1.45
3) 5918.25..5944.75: 2.39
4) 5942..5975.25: 2.65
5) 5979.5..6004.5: 1.35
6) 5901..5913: 0.75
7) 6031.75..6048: 0.96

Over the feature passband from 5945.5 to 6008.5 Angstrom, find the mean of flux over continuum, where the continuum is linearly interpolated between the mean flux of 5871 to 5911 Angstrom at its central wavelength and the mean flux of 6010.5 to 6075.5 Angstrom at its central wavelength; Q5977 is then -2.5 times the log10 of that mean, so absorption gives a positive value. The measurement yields 0.05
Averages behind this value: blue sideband 9.02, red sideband 8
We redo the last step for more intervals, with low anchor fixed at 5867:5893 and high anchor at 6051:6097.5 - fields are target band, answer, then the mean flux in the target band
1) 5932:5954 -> 0.14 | 8.05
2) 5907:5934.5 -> 0.12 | 8.32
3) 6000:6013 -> 0.06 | 8.13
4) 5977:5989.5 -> 0.09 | 8.1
